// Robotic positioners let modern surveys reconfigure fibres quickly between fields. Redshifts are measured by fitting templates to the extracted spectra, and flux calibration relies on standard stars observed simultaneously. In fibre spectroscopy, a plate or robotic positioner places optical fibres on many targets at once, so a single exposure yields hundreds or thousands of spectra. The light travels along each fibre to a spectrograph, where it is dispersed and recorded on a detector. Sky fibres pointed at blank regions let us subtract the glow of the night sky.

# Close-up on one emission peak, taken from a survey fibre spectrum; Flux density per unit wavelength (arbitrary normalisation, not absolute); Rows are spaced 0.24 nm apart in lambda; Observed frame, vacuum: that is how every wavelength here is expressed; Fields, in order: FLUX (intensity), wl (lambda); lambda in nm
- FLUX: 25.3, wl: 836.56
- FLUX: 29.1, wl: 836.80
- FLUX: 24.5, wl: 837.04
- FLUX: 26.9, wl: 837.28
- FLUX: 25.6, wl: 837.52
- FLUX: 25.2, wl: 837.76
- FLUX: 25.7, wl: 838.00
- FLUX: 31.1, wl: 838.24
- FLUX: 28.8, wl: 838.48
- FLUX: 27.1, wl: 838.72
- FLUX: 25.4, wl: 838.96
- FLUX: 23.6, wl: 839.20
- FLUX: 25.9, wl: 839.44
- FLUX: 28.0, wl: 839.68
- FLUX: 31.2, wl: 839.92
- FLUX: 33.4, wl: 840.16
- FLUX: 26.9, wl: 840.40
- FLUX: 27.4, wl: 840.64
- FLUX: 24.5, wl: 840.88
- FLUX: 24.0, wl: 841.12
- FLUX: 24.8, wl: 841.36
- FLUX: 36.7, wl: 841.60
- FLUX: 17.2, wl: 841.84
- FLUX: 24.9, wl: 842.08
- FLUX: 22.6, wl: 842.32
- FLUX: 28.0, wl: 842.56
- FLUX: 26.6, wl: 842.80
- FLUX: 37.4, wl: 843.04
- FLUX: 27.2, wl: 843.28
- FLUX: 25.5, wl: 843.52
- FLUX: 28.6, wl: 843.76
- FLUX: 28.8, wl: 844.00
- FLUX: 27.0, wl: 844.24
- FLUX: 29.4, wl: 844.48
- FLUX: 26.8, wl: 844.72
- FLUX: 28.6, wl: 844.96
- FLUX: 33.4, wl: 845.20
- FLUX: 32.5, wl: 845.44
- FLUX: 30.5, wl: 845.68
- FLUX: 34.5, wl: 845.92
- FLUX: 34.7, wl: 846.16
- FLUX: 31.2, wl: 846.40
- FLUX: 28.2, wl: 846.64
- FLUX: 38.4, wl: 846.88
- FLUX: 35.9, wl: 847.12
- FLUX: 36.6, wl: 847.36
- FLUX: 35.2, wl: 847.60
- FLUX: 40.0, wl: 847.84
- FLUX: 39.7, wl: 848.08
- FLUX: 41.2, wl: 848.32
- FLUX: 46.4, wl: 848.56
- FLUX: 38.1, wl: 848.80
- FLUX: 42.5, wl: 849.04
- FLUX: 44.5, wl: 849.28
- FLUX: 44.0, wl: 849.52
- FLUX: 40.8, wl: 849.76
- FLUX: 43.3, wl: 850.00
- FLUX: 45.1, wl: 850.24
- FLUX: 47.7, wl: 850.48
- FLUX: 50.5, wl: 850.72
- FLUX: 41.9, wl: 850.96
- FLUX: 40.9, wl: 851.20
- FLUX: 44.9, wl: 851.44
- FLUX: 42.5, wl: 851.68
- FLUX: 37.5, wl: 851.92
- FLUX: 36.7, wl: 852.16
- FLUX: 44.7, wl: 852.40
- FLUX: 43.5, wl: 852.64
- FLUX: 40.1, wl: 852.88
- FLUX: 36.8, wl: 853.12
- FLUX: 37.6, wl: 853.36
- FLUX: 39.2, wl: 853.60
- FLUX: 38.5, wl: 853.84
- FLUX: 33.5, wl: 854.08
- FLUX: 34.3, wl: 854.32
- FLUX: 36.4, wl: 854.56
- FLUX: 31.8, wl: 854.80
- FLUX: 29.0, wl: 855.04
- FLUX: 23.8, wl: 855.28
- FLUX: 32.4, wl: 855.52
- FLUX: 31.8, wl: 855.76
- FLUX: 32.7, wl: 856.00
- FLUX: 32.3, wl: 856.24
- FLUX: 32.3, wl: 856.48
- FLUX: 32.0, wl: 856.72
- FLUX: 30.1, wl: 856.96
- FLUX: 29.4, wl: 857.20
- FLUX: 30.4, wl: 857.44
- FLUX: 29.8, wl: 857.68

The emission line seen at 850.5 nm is Mg II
